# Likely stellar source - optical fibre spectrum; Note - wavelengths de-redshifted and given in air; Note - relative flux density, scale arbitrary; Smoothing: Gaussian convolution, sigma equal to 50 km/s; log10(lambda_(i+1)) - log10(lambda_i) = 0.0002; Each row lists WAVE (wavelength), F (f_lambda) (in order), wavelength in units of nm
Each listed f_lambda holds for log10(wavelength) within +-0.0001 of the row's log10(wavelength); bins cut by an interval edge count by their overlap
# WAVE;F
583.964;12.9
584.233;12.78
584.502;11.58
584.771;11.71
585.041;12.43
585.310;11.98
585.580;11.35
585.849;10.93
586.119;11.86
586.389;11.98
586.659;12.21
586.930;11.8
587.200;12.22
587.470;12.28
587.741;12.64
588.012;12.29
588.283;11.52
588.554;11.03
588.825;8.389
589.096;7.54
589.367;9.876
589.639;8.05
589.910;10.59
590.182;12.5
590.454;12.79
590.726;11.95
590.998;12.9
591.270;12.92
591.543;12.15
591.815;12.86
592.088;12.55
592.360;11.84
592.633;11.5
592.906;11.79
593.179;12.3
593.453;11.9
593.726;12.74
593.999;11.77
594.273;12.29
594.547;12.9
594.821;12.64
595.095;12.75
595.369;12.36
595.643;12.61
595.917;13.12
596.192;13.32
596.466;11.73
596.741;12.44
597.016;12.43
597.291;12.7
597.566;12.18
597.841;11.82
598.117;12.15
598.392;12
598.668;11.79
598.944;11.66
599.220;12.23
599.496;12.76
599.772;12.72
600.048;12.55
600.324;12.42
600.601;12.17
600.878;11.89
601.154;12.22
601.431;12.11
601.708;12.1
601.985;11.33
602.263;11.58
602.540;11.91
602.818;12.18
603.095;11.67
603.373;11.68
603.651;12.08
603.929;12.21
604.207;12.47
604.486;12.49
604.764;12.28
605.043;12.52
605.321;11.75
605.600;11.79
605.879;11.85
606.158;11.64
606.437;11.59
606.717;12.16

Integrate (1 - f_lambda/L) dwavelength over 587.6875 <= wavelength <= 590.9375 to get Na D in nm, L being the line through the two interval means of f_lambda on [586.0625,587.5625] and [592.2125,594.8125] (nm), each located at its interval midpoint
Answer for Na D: 0.36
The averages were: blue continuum 12.1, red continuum 12.1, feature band 10.8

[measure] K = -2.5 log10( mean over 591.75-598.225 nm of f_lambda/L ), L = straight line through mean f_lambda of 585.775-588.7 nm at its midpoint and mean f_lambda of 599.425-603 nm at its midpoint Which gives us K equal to -0.03 mag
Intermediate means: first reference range 11.9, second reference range 12.1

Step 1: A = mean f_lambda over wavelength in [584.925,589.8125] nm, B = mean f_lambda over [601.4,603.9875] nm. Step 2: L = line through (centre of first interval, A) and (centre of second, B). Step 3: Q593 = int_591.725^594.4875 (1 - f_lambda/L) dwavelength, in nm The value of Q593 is -0.185 nm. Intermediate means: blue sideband 11.1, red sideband 11.9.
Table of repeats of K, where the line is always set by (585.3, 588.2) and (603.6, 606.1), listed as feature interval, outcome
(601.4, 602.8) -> 0.03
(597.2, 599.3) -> 0.00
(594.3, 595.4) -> -0.05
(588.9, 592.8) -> 0.06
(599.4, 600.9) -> -0.03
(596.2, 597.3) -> -0.03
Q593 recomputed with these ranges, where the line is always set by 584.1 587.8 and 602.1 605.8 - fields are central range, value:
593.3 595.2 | -0.066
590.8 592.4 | -0.075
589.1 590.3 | 0.206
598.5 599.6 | -0.006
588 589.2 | 0.198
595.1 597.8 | -0.117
